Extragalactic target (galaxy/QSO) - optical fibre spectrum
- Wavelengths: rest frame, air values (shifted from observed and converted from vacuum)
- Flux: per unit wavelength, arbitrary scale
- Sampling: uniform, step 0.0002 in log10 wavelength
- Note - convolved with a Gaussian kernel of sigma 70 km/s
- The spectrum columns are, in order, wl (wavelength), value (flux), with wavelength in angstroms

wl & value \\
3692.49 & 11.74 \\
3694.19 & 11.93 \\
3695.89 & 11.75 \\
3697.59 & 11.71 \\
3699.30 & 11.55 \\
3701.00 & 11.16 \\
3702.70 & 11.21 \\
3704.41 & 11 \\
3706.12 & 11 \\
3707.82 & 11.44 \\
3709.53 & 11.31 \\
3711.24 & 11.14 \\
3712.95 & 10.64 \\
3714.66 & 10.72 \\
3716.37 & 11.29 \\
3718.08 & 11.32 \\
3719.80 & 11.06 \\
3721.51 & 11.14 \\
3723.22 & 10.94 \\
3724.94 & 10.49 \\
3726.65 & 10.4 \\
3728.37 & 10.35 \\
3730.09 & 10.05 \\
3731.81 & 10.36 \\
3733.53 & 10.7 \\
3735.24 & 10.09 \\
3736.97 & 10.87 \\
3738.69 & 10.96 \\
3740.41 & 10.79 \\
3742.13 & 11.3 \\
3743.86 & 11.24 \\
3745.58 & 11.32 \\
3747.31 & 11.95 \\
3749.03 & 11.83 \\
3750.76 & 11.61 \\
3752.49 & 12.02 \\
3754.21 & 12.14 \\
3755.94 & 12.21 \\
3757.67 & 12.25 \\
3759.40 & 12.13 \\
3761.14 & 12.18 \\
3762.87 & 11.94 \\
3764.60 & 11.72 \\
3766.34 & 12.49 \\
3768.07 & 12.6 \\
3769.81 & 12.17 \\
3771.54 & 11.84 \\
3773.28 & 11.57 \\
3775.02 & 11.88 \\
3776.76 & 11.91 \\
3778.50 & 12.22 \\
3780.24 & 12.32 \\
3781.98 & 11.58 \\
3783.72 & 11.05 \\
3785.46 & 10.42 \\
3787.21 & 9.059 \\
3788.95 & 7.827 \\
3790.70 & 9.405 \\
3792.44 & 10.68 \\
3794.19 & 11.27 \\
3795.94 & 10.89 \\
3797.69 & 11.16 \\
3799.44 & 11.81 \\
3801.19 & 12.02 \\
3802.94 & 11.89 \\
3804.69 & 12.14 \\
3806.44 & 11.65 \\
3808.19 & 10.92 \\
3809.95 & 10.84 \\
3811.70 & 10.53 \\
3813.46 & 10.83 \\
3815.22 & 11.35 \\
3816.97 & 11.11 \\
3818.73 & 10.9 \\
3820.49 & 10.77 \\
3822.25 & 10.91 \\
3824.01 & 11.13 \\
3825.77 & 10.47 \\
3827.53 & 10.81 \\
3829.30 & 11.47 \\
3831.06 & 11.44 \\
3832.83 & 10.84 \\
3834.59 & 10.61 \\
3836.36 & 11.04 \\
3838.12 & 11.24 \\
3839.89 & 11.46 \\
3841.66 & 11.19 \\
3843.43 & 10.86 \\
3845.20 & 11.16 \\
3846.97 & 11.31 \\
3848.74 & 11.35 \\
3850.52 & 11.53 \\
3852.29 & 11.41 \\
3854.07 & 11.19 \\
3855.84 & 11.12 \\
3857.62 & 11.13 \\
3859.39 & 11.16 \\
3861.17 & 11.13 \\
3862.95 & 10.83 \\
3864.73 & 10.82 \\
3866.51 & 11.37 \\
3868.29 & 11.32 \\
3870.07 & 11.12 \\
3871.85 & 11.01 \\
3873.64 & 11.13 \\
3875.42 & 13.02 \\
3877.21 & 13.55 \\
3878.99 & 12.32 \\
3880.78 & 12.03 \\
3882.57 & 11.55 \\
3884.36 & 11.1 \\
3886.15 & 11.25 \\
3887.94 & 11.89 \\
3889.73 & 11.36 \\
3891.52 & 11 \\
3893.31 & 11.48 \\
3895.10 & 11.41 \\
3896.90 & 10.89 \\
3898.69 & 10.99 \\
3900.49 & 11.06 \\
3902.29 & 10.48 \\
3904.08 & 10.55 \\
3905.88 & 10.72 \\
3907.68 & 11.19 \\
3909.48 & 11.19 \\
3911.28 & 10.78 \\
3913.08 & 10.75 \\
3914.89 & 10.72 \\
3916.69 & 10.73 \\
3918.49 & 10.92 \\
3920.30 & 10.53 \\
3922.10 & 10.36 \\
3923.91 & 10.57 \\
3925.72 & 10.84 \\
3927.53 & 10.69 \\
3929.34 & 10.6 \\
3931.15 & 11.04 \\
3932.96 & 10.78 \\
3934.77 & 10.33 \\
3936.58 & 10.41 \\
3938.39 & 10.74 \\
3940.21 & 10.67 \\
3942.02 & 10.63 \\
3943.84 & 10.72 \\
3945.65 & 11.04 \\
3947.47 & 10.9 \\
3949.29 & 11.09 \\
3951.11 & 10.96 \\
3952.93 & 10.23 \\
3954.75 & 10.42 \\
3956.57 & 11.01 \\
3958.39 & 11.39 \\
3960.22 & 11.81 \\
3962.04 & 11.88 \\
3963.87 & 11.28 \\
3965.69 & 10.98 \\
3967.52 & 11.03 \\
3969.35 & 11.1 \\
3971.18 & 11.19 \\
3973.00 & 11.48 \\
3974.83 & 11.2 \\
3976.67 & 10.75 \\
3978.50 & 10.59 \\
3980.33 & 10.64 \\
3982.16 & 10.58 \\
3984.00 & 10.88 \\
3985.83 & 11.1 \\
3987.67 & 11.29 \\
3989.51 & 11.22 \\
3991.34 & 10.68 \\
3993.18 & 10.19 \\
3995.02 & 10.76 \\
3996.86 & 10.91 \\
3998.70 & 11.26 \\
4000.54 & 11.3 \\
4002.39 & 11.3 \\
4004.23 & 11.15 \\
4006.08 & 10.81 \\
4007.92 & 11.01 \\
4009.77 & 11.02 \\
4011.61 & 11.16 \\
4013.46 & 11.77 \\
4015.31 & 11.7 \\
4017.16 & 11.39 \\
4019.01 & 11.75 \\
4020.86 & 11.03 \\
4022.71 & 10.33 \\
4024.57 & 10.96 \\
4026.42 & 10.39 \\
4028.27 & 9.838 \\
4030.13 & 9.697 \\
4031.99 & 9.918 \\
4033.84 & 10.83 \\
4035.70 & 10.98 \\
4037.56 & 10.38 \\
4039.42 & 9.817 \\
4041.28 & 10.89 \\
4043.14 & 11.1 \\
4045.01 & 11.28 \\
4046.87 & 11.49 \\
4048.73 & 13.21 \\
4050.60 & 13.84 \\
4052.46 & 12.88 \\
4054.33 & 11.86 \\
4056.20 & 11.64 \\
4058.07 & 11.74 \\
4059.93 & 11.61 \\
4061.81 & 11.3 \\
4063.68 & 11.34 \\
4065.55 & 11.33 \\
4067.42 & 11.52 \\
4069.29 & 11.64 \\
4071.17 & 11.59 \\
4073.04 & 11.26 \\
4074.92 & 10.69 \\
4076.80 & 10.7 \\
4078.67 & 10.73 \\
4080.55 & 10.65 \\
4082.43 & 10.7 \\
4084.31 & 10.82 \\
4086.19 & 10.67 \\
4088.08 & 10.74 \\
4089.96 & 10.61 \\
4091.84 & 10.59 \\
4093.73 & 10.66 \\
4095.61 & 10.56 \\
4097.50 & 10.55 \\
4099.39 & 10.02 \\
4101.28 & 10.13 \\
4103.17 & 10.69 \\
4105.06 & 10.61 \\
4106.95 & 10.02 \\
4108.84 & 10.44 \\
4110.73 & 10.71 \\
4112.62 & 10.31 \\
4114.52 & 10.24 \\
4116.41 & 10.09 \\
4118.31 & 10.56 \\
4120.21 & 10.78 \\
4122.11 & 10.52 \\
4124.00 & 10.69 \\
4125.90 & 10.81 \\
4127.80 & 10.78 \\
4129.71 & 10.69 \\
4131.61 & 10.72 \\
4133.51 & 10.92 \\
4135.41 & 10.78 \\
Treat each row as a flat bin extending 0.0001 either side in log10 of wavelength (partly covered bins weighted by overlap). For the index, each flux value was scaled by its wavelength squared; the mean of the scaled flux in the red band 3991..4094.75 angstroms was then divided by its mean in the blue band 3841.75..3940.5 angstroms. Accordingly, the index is 1.08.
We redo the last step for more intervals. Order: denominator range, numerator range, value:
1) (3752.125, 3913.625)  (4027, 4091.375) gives 1.11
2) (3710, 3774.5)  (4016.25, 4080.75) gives 1.15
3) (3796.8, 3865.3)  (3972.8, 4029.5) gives 1.07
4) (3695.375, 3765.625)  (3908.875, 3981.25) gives 1.08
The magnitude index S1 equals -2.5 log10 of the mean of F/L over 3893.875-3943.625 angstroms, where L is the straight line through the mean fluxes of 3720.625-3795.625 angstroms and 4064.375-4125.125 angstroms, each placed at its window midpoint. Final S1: 0.02 mag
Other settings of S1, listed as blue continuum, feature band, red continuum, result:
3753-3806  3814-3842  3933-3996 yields 0.03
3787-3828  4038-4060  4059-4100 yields -0.08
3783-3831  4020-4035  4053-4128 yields 0.05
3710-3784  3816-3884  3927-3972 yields -0.01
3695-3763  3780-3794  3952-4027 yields 0.10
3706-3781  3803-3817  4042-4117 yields 0.01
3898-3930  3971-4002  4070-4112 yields -0.02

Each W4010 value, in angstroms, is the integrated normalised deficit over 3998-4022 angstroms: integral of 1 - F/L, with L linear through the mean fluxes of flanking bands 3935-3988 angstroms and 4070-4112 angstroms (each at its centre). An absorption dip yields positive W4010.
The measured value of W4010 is -1.0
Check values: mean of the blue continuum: 11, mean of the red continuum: 10.6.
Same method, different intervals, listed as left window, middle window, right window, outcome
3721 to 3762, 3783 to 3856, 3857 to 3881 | 2.9 angstroms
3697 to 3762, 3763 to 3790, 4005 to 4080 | -0.4 angstroms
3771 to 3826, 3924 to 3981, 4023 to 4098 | 0.8 angstroms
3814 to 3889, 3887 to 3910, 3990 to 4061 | 0.3 angstroms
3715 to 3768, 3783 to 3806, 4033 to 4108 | 1.1 angstroms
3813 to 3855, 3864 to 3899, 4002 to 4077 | -1.3 angstroms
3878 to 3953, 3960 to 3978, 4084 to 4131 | -0.7 angstroms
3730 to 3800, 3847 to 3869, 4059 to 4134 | -0.1 angstroms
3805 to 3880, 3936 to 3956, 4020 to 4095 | 0.8 angstroms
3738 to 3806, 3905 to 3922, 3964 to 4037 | 0.5 angstroms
